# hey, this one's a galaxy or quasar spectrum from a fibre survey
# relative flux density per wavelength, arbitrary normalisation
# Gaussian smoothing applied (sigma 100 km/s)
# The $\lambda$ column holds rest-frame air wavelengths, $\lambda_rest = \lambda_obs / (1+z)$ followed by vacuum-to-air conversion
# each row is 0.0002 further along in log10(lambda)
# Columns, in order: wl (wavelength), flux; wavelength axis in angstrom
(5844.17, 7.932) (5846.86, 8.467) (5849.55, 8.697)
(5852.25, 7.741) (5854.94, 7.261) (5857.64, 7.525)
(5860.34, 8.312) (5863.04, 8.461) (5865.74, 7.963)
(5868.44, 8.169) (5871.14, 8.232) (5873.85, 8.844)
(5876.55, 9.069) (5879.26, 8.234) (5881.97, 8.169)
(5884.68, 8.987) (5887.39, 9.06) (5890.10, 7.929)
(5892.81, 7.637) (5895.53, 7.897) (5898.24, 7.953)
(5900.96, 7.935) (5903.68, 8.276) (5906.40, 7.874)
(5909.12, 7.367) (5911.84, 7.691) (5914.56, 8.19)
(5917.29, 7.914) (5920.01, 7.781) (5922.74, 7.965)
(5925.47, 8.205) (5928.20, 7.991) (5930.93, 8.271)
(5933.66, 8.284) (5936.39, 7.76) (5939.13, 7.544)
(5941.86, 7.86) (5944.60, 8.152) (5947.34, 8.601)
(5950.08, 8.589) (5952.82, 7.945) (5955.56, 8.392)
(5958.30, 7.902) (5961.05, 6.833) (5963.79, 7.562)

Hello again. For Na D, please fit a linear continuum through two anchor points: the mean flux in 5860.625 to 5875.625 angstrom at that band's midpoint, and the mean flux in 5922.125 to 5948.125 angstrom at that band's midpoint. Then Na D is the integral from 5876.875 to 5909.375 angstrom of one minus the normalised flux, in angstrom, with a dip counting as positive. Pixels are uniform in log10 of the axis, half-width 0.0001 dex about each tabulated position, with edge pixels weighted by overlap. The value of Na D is 0.3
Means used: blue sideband 8.36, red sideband 8.05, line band 8.16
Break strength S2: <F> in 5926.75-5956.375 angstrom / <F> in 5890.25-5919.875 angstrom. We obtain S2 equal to 1.0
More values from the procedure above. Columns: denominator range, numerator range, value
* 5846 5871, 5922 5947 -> 1.00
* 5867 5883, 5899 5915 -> 0.93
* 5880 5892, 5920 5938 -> 0.95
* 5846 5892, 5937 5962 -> 0.96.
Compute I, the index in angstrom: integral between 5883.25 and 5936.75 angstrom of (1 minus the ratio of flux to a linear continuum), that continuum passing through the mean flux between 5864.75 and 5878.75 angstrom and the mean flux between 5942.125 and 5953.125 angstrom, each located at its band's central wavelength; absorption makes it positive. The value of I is 2.1 angstrom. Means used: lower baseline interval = 8.46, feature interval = 8.05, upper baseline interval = 8.31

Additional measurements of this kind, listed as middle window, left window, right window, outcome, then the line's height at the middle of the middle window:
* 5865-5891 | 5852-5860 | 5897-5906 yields -2.3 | 7.8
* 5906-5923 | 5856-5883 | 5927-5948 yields 0.6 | 8.12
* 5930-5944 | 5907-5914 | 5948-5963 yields -0.2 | 7.83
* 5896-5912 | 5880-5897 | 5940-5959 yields 0.8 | 8.26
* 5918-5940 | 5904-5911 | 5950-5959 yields -0.1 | 7.93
